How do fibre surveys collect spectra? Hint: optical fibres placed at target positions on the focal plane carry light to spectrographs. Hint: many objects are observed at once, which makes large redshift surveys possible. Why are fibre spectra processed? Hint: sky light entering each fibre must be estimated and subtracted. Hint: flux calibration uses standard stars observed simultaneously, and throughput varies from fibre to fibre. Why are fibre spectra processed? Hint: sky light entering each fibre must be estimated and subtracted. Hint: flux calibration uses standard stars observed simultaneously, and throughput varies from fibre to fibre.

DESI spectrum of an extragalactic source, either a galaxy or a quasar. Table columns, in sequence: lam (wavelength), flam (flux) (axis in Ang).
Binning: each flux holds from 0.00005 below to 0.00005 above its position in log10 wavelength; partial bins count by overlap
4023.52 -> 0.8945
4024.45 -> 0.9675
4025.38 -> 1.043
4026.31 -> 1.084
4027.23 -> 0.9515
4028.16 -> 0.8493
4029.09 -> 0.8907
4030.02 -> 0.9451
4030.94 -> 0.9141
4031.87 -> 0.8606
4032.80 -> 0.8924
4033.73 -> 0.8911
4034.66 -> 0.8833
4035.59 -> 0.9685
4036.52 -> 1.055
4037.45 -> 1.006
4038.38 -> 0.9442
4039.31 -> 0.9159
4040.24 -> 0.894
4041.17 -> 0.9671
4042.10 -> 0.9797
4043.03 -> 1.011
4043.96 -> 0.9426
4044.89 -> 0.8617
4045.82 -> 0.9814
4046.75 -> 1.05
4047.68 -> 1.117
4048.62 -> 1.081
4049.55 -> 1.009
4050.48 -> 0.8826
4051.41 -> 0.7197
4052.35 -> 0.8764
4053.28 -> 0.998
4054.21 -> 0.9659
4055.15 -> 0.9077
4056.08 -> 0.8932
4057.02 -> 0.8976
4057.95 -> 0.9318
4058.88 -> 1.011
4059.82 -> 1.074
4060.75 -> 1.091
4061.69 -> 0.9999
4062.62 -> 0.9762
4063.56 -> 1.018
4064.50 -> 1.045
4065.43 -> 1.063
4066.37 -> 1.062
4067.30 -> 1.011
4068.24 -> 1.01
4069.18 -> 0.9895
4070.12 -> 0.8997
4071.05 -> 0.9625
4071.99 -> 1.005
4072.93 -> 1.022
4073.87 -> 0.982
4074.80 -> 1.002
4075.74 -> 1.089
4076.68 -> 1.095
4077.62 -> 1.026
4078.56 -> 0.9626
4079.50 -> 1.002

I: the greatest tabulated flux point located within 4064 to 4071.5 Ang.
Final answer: 1.063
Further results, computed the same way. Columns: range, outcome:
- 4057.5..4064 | 1.091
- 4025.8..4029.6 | 1.084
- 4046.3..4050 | 1.117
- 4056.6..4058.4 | 0.9318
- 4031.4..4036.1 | 0.9685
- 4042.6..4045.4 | 1.011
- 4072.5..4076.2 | 1.089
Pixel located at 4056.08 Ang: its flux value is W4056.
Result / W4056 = 0.8932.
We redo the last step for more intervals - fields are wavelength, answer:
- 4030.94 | 0.9141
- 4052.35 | 0.8764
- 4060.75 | 1.091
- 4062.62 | 0.9762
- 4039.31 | 0.9159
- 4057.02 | 0.8976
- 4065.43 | 1.063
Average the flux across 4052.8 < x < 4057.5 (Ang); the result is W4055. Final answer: 0.933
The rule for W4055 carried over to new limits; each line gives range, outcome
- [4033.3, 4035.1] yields 0.887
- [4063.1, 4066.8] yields 1.05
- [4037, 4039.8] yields 0.955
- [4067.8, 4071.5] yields 0.965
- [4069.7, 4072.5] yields 0.958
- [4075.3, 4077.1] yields 1.09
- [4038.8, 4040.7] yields 0.906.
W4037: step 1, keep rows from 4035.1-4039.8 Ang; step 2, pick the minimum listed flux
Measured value 0.9159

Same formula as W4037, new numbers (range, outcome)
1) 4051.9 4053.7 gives 0.8764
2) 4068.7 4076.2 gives 0.8997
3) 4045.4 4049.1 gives 0.9814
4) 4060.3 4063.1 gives 0.9762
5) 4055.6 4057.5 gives 0.8932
